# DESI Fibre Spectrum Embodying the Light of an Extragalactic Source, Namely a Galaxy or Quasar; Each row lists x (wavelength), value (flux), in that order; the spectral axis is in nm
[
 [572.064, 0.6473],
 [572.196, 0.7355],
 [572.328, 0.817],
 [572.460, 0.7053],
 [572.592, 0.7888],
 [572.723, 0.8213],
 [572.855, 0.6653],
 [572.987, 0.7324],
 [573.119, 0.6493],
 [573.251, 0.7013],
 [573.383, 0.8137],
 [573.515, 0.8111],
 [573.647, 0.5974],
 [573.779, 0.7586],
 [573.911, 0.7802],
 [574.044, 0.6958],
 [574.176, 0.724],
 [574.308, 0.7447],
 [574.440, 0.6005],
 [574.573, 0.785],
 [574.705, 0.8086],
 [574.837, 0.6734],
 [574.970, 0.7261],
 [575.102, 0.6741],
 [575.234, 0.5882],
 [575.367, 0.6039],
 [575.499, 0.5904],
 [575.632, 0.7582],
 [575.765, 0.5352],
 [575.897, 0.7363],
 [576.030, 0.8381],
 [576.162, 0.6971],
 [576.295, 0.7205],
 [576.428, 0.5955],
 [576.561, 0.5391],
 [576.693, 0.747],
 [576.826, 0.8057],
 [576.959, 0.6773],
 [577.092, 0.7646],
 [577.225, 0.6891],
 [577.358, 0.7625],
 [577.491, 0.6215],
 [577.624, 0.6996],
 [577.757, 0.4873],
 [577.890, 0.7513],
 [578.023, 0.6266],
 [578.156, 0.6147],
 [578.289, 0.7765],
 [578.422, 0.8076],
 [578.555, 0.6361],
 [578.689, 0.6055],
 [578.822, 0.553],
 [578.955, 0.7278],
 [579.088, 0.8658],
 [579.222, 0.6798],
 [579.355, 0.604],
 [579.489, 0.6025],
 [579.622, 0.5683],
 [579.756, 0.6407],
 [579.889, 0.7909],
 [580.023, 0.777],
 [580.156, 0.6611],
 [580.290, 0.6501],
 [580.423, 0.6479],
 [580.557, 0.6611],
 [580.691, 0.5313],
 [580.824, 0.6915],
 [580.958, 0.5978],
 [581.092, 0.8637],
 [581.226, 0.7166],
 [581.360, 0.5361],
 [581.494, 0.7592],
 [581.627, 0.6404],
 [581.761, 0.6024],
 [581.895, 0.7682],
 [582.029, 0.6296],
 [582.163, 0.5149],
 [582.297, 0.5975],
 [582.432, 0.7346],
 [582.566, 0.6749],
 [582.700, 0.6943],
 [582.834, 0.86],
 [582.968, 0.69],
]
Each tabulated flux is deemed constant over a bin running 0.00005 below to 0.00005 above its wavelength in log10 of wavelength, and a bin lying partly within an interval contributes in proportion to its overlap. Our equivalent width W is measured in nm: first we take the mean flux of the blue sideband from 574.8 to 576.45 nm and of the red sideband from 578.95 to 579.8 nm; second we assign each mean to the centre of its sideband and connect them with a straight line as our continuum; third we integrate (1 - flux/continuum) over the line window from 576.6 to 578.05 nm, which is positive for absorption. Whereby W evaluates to -0.05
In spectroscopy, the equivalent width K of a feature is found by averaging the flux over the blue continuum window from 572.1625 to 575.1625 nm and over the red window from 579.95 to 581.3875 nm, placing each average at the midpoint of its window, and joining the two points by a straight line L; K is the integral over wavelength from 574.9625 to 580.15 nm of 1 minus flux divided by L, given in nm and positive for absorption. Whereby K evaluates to 0.14 nm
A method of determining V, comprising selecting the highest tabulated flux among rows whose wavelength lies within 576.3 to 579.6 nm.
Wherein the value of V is 0.8658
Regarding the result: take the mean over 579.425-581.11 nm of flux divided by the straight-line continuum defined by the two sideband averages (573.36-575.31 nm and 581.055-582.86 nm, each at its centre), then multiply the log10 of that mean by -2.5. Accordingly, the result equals 0.04 mag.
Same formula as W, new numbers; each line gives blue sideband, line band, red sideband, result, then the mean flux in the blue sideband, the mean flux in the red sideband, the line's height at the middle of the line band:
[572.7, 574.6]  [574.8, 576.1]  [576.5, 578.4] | 0.060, 0.722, 0.687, 0.705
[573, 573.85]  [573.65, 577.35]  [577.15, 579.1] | 0.026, 0.723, 0.677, 0.703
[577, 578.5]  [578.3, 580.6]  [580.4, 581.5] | -0.007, 0.691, 0.662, 0.676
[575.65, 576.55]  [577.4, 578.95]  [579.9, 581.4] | 0.047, 0.681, 0.674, 0.678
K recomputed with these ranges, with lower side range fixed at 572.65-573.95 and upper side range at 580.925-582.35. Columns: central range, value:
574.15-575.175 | 0.01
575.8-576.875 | 0.00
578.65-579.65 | 0.04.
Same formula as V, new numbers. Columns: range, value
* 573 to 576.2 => 0.8381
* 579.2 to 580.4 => 0.7909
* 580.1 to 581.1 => 0.8637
